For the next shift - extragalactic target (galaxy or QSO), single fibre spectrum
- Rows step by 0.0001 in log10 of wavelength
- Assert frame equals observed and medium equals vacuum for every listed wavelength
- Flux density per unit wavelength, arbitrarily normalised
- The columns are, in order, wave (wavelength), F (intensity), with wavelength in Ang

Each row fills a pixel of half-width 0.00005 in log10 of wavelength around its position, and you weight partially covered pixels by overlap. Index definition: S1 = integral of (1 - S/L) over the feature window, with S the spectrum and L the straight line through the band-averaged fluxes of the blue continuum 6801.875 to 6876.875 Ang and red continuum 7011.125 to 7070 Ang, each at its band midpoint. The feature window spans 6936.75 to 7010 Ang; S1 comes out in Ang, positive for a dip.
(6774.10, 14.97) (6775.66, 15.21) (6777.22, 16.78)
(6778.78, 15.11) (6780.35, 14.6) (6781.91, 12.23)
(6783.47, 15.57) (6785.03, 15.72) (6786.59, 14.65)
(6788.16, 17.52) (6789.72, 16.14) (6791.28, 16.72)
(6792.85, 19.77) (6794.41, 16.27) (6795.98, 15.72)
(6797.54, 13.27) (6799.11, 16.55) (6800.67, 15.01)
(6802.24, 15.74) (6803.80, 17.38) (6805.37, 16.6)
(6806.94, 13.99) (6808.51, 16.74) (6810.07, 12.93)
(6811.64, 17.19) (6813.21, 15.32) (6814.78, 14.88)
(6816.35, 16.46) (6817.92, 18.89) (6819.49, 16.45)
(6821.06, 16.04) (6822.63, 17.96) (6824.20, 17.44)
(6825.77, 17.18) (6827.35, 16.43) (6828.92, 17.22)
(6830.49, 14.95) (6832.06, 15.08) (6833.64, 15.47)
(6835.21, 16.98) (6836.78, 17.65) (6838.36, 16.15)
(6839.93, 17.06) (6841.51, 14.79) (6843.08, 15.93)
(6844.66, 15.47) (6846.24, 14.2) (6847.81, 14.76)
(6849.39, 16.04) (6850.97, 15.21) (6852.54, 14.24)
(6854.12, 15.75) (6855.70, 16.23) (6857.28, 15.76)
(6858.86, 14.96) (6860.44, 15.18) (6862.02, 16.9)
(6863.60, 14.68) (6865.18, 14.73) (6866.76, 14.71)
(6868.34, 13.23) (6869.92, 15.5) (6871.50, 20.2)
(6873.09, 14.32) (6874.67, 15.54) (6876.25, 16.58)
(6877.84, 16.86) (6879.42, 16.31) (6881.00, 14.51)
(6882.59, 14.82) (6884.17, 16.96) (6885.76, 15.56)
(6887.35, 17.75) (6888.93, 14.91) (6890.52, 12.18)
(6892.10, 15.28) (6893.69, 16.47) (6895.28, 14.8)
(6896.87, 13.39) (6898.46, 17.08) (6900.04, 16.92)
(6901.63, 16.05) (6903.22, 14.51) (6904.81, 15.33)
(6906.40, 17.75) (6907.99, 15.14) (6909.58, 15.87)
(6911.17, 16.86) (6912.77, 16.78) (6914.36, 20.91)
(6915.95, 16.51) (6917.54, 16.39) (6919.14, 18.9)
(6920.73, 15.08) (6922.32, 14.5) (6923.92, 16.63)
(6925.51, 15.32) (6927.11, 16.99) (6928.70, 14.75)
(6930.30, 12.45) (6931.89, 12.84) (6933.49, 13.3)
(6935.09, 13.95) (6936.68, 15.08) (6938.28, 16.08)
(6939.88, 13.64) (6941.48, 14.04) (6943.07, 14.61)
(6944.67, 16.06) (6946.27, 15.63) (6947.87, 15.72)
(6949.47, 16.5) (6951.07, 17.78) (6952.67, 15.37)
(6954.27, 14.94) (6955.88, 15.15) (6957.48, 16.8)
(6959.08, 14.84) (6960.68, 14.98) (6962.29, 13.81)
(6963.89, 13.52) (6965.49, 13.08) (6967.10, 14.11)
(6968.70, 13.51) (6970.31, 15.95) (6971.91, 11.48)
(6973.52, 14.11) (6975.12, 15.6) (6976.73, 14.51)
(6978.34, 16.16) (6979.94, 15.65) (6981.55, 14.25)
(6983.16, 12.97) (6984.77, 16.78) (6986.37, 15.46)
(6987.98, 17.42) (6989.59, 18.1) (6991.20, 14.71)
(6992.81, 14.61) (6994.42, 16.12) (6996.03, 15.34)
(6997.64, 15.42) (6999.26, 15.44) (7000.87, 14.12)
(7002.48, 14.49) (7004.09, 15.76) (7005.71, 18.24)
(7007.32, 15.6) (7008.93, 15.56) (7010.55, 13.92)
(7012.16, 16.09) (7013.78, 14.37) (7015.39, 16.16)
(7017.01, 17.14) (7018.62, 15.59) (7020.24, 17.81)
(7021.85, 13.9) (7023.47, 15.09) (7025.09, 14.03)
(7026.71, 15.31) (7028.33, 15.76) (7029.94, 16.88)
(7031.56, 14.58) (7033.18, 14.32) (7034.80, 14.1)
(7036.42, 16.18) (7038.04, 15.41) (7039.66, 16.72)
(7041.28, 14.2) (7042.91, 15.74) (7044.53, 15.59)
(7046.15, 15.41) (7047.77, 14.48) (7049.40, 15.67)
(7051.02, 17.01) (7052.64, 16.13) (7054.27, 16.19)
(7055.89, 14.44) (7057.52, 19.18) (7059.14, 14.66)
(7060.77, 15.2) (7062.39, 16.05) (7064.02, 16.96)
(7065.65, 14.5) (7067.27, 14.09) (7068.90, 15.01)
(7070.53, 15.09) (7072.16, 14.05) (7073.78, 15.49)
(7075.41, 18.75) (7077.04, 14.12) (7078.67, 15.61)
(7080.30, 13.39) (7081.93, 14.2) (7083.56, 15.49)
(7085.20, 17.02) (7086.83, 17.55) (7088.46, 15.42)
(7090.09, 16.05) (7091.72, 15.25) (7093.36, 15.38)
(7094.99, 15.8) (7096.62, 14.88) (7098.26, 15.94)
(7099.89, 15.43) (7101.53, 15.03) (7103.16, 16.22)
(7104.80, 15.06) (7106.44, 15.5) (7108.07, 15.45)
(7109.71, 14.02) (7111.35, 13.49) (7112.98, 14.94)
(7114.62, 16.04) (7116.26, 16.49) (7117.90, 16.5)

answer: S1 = 2.2 Ang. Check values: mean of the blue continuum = 15.9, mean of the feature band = 15.2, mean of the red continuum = 15.5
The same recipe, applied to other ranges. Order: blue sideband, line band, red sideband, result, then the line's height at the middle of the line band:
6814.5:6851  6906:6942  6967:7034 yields 0.2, 15.7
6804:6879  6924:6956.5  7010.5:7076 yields 1.4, 15.7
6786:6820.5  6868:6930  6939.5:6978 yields -2.6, 15.3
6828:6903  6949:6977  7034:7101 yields 1.5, 15.6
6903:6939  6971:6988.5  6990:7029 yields 0.7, 15.6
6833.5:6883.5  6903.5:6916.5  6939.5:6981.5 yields -1.3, 15.3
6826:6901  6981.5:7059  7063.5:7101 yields -0.4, 15.5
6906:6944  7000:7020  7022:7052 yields -0.3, 15.4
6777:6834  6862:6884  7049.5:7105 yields 0.4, 15.9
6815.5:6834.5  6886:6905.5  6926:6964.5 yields 0.3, 15.6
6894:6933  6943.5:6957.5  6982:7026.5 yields -0.1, 15.8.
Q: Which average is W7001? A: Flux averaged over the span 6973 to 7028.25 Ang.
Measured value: 15.5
